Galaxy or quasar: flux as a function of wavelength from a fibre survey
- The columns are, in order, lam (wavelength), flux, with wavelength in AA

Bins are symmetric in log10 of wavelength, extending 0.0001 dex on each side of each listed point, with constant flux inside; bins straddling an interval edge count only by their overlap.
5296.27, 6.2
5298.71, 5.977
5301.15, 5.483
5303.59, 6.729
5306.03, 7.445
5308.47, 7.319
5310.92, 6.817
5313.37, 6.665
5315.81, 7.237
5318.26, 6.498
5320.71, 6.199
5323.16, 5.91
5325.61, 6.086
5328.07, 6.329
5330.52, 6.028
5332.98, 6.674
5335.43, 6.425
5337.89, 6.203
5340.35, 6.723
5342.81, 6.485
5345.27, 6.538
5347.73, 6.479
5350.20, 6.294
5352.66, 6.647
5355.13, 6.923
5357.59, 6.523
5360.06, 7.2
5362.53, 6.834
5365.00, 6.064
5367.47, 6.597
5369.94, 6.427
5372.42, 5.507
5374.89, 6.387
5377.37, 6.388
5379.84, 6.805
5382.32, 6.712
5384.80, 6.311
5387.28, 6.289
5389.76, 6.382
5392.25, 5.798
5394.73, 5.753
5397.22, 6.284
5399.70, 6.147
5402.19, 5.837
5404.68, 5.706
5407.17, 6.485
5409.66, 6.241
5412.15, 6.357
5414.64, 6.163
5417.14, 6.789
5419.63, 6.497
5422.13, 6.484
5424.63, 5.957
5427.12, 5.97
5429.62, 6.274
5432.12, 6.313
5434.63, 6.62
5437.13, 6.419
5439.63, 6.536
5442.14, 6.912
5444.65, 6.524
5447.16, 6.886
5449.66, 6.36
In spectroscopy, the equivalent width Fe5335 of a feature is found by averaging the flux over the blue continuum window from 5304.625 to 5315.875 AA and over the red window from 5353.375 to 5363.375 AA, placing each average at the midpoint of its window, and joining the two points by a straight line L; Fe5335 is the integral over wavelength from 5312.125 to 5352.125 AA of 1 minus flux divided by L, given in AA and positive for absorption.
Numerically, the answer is 3.16 AA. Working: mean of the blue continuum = 7.08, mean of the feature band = 6.43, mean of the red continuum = 6.86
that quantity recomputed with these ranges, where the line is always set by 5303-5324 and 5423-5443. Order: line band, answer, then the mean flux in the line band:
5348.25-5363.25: -0.20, 6.72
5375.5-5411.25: 1.52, 6.23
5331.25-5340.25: 0.34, 6.45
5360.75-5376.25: 0.60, 6.33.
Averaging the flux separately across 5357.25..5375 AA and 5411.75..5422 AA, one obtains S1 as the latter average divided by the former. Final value 1.00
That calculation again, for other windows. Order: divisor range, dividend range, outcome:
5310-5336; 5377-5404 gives 0.97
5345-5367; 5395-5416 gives 0.93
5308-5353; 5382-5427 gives 0.96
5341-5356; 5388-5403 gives 0.92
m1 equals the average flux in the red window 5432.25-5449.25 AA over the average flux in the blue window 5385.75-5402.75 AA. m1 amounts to 1.09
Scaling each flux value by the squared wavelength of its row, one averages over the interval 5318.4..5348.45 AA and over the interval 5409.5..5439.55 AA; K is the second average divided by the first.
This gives 1.04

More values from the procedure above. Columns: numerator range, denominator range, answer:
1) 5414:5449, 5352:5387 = 1.01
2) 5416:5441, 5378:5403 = 1.04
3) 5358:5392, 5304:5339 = 1.00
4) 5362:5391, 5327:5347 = 1.01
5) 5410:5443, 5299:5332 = 1.03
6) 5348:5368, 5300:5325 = 1.02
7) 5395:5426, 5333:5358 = 0.98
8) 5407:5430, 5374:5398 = 1.01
